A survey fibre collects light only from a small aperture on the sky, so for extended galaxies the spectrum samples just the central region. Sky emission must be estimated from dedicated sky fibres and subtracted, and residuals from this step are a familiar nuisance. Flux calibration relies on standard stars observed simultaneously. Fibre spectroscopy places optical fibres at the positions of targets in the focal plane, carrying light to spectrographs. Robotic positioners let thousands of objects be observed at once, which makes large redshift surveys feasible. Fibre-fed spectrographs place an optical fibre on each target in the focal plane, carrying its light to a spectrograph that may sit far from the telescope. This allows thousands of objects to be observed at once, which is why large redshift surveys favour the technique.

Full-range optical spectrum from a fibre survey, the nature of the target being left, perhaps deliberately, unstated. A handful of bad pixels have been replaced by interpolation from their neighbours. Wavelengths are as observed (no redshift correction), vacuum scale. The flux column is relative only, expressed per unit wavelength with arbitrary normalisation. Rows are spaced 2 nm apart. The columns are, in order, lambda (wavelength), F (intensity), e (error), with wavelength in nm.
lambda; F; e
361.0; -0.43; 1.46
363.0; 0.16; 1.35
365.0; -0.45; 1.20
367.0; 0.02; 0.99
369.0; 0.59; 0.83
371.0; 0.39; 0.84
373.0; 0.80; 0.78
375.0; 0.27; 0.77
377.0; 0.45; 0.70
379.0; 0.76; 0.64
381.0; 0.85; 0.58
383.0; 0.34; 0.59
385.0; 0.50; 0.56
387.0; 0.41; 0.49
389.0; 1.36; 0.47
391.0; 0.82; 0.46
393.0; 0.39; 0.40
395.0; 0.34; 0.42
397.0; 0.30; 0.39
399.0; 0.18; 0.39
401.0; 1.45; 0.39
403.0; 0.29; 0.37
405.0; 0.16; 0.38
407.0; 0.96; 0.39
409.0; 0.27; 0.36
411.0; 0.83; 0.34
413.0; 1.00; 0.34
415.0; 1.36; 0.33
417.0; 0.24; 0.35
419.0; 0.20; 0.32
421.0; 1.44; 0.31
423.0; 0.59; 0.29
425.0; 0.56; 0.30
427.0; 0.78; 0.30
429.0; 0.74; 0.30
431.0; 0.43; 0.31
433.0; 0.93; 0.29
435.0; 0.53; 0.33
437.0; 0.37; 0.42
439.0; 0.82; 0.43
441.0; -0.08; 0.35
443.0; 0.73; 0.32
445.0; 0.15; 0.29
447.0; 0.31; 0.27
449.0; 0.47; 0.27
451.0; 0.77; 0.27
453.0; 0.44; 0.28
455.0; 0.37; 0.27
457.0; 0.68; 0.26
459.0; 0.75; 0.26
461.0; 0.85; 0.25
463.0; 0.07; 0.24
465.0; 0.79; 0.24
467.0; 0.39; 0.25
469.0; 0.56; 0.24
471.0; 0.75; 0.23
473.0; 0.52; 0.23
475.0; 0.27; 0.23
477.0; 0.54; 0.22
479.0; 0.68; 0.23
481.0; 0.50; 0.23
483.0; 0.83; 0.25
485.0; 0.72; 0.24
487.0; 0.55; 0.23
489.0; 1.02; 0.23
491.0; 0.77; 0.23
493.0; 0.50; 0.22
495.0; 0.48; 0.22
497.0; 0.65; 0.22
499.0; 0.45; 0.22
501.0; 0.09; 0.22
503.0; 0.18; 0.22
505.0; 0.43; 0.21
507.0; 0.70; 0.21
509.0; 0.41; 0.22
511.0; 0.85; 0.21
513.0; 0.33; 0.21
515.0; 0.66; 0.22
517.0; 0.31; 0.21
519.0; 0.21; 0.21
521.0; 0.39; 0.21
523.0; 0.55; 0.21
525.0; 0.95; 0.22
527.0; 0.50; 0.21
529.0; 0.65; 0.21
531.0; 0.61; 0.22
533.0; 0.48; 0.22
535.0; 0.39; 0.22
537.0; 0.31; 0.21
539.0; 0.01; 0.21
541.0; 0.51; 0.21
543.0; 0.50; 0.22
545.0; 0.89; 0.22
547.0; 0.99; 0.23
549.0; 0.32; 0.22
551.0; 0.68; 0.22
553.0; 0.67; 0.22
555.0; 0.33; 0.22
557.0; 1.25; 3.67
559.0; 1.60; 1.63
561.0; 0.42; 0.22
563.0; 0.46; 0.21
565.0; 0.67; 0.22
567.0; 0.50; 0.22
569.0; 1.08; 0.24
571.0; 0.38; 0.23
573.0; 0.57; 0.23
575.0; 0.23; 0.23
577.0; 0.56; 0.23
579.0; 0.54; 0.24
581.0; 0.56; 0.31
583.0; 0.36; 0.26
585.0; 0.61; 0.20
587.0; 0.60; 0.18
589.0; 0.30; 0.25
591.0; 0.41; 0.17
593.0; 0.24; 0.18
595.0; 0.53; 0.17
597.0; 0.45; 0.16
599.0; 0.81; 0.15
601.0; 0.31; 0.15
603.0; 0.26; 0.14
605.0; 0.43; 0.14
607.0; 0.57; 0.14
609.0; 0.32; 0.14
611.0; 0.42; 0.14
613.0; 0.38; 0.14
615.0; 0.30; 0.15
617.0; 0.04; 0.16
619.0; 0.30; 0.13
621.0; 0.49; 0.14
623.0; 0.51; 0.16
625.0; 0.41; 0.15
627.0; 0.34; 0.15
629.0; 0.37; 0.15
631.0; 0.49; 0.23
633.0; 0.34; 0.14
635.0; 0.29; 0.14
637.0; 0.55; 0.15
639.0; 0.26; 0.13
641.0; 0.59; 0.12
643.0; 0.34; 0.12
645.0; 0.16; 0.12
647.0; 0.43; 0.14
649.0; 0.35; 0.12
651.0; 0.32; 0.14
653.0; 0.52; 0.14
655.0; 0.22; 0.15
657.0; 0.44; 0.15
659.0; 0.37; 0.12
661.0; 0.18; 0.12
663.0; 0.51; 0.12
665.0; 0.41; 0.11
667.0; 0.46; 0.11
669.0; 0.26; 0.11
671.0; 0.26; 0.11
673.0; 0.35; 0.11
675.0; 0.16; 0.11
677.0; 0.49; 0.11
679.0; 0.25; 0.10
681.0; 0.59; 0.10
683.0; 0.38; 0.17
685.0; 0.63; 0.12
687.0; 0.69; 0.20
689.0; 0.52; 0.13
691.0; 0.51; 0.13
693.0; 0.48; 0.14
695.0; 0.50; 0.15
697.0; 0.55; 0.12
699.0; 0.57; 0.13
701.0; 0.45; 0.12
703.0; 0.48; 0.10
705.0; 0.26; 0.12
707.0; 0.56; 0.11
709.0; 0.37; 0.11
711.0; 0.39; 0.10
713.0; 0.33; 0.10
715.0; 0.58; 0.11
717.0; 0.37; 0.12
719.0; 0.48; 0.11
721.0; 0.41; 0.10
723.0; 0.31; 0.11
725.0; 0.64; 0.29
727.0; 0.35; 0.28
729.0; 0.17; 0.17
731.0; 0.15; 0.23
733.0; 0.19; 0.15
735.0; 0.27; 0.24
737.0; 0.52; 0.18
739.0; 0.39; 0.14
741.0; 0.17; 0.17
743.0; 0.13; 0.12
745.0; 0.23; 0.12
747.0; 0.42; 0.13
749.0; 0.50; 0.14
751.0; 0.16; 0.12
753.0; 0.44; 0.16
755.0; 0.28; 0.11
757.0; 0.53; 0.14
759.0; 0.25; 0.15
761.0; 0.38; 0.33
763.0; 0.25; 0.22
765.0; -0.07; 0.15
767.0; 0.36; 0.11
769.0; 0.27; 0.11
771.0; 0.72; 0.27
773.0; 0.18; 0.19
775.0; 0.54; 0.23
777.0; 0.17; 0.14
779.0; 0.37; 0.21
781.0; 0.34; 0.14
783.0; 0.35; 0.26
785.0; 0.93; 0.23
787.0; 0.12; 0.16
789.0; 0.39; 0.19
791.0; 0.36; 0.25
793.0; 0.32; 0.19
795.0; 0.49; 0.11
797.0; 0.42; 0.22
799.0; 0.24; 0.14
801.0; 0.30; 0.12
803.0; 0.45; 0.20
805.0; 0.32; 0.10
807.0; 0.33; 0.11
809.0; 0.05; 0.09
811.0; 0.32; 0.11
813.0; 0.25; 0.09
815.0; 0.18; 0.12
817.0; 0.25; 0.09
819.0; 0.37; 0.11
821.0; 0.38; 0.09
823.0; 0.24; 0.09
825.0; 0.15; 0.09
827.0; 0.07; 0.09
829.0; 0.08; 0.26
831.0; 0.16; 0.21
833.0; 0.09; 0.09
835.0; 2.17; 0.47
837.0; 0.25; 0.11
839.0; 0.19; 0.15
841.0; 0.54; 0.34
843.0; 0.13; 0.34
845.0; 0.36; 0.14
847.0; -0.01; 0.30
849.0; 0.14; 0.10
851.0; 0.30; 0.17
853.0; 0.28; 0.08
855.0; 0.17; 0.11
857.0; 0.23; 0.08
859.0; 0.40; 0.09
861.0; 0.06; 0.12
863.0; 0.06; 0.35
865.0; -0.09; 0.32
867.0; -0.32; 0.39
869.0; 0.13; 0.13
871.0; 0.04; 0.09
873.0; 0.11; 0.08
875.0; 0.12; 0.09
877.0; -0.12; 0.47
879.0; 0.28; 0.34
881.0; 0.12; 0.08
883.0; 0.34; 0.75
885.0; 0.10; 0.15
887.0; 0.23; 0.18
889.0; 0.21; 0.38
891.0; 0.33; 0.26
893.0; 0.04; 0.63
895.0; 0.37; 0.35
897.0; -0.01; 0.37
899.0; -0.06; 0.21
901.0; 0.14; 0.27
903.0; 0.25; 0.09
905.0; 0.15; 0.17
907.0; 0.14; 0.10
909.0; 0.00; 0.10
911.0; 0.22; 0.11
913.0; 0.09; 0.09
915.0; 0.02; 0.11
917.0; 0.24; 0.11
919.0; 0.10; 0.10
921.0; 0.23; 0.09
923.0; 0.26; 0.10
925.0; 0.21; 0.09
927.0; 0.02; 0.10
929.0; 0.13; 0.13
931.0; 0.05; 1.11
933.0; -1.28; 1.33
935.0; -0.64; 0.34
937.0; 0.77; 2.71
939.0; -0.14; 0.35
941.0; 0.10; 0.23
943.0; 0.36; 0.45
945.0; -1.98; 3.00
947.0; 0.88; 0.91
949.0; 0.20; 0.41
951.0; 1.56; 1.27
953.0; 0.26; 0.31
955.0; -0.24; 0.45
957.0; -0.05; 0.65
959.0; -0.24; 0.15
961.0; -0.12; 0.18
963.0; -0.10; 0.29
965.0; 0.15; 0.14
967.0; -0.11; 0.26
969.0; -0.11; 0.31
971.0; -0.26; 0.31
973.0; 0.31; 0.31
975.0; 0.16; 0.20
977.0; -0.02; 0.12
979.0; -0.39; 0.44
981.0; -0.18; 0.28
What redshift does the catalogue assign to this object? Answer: 0.67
